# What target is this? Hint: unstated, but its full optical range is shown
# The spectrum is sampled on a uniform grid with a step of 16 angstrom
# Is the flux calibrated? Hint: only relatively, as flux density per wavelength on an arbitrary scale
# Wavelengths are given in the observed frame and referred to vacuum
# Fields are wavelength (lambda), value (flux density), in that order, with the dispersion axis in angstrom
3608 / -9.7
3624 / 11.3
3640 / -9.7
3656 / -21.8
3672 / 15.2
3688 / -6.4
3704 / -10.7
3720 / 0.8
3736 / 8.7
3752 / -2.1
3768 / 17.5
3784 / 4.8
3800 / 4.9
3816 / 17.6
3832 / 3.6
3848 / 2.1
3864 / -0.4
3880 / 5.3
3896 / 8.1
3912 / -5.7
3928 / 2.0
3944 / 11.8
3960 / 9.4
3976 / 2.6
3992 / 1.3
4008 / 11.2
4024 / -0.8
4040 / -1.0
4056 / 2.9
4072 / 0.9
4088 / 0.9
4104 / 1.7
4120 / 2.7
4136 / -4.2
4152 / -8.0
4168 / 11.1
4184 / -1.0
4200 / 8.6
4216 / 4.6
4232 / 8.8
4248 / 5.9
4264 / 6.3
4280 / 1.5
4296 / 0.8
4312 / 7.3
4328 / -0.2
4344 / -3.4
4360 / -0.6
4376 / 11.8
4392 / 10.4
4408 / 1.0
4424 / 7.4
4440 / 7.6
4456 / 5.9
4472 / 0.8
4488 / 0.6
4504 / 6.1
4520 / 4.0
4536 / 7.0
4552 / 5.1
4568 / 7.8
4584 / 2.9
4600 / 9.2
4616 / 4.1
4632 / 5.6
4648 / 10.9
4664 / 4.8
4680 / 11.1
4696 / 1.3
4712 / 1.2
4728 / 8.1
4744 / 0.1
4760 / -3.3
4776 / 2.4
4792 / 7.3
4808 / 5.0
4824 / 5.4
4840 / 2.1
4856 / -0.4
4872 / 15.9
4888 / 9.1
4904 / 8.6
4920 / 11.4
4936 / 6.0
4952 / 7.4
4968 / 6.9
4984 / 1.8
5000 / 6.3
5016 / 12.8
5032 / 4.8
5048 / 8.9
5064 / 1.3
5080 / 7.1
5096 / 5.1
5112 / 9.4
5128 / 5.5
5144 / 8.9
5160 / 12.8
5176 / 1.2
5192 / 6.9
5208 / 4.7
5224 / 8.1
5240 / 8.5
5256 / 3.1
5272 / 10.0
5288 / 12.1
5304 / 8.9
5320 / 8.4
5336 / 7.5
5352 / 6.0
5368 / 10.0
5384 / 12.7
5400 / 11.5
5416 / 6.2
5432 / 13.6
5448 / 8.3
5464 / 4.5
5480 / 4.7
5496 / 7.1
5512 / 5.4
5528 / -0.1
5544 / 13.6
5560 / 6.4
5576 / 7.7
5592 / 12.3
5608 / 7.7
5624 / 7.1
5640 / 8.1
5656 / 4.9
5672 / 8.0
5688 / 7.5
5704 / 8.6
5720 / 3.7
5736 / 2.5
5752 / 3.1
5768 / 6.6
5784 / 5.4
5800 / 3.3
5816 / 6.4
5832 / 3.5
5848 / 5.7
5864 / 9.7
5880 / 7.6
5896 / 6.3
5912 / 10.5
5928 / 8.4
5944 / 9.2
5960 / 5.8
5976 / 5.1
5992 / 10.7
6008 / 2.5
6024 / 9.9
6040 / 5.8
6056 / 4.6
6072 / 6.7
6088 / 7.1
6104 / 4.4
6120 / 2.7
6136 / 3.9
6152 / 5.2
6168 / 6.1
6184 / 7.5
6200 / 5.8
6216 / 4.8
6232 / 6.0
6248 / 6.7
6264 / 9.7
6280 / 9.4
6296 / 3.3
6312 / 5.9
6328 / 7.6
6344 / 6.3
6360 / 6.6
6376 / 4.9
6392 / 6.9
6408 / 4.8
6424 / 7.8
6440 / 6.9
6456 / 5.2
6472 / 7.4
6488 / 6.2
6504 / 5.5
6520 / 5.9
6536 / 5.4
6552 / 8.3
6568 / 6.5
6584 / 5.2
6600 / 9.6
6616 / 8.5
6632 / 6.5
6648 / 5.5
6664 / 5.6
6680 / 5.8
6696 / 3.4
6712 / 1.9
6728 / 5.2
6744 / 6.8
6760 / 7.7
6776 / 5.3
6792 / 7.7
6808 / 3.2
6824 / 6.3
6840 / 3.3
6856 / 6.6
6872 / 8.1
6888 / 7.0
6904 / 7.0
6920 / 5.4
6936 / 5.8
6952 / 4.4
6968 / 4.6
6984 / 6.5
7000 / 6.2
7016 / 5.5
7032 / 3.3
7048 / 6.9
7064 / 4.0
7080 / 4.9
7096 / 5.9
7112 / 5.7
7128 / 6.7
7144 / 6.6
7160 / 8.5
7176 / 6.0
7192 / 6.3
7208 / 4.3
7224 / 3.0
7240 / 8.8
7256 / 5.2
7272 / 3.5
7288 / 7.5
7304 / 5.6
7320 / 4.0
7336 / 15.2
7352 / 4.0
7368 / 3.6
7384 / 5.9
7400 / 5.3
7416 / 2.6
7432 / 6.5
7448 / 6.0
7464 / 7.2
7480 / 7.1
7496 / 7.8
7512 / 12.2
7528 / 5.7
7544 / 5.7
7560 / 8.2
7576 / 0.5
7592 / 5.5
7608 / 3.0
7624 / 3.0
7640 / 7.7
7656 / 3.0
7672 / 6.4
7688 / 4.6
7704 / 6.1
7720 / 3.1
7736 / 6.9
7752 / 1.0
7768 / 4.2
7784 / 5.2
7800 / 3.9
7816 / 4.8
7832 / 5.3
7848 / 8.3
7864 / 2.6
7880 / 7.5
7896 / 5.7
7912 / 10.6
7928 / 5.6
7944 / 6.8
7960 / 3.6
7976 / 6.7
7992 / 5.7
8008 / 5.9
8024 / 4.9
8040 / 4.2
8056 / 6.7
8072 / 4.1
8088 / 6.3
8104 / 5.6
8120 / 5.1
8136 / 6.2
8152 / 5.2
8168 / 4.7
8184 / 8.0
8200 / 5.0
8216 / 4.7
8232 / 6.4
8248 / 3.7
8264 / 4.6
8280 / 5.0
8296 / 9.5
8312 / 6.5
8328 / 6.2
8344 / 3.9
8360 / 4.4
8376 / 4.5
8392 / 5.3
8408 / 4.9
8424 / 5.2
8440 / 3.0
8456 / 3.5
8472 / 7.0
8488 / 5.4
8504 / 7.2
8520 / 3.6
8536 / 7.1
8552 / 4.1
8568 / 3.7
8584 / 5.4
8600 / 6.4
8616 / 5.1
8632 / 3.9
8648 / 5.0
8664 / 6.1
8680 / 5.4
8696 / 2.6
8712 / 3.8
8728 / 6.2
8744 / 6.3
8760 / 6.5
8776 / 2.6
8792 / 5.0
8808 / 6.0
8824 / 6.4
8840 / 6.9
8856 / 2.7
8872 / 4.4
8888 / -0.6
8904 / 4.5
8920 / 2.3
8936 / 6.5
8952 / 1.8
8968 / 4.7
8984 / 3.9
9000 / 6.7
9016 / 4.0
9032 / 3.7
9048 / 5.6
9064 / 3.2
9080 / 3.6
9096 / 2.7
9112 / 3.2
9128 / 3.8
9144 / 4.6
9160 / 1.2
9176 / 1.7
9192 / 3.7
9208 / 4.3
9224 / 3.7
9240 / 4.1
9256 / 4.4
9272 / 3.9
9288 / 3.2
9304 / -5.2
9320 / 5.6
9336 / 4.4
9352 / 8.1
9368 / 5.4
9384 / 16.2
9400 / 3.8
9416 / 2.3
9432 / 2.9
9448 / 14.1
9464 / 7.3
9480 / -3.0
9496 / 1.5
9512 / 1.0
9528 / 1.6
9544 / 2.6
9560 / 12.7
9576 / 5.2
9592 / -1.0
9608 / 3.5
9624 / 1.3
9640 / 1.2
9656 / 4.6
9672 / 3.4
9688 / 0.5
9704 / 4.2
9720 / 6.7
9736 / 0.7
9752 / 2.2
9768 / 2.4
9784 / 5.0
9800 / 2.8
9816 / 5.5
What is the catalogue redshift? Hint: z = 0.118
